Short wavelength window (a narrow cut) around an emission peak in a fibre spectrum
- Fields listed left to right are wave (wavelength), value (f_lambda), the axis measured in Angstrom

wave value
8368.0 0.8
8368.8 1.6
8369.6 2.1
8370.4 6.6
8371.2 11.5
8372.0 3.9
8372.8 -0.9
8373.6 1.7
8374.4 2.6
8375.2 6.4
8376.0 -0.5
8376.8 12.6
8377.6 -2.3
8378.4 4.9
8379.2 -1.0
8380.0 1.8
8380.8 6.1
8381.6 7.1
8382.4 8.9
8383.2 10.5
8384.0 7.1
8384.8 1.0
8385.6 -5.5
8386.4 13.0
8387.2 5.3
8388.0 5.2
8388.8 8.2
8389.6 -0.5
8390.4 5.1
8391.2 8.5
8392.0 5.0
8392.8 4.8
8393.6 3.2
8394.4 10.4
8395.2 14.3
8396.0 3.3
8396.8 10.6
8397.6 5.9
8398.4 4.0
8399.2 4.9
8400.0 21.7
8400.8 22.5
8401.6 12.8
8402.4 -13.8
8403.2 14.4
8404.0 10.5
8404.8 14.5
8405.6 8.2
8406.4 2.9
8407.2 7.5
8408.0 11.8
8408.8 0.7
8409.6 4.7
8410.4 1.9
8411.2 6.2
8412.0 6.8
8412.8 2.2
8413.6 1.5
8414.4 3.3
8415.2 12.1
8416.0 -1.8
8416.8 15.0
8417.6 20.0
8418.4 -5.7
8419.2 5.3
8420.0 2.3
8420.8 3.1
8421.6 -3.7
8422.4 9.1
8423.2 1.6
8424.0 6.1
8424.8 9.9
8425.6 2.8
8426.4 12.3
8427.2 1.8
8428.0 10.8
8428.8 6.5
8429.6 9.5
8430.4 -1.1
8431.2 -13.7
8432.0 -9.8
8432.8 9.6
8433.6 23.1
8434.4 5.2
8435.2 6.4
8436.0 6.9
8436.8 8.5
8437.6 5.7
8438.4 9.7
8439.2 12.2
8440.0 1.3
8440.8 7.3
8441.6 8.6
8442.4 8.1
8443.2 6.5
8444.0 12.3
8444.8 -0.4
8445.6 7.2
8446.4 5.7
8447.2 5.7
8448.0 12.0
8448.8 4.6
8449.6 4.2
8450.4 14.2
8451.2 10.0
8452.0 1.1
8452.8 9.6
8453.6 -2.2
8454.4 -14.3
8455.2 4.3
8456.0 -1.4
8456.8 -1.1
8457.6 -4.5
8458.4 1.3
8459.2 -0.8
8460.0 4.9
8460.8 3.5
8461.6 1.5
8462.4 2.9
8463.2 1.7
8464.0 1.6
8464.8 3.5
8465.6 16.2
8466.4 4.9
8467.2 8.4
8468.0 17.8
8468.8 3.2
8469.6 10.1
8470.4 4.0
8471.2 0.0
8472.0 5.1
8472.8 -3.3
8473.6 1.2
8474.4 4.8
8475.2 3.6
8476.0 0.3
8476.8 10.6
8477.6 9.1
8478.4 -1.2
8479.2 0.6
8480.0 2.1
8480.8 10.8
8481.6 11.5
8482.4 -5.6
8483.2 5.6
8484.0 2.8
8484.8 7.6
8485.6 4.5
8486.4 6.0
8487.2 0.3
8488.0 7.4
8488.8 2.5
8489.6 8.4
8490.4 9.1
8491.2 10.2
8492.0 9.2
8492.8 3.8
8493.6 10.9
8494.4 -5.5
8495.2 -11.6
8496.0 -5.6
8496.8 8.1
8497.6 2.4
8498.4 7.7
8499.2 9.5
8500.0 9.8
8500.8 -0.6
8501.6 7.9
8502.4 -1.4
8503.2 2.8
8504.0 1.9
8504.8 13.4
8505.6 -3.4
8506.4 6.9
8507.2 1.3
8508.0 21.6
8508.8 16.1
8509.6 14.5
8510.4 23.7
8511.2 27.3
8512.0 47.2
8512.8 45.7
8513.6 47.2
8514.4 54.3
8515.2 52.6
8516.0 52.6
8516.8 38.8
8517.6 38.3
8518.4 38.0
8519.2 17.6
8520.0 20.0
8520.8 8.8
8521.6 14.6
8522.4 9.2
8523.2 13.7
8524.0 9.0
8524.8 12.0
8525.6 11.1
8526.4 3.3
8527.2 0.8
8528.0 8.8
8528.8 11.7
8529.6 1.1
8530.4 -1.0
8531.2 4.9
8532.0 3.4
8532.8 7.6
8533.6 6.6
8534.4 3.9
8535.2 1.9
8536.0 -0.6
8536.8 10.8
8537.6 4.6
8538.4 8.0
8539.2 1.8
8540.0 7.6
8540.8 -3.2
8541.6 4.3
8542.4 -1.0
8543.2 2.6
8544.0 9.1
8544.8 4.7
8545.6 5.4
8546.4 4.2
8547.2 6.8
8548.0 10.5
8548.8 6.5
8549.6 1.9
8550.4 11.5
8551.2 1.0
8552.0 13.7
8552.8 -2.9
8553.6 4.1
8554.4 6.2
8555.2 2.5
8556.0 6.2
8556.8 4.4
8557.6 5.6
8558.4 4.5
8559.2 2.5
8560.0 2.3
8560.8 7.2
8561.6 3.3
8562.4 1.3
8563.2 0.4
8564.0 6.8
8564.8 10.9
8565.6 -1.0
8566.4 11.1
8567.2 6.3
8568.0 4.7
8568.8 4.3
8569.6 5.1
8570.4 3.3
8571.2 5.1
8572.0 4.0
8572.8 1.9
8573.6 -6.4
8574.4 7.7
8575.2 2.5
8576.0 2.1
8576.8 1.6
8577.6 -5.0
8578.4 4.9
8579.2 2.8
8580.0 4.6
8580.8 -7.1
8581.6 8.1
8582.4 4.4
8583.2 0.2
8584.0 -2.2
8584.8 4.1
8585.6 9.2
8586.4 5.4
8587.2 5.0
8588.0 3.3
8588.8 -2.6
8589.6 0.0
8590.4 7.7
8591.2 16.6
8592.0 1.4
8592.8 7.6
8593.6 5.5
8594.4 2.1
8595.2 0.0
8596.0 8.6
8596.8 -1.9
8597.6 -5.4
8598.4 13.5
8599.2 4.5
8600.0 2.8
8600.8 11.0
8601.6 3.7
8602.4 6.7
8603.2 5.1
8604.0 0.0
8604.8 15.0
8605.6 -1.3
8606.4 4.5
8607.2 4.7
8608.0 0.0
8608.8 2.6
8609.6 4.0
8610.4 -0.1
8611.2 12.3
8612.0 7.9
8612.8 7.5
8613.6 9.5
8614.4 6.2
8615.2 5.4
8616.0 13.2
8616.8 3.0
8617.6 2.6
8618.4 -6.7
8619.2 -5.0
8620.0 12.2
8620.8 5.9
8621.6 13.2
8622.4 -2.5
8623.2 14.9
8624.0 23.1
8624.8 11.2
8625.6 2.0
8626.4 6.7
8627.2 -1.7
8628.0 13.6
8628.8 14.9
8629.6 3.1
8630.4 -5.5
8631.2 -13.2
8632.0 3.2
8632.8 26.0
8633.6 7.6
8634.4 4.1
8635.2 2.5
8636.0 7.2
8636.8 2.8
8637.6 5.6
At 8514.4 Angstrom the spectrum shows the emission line Hbeta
